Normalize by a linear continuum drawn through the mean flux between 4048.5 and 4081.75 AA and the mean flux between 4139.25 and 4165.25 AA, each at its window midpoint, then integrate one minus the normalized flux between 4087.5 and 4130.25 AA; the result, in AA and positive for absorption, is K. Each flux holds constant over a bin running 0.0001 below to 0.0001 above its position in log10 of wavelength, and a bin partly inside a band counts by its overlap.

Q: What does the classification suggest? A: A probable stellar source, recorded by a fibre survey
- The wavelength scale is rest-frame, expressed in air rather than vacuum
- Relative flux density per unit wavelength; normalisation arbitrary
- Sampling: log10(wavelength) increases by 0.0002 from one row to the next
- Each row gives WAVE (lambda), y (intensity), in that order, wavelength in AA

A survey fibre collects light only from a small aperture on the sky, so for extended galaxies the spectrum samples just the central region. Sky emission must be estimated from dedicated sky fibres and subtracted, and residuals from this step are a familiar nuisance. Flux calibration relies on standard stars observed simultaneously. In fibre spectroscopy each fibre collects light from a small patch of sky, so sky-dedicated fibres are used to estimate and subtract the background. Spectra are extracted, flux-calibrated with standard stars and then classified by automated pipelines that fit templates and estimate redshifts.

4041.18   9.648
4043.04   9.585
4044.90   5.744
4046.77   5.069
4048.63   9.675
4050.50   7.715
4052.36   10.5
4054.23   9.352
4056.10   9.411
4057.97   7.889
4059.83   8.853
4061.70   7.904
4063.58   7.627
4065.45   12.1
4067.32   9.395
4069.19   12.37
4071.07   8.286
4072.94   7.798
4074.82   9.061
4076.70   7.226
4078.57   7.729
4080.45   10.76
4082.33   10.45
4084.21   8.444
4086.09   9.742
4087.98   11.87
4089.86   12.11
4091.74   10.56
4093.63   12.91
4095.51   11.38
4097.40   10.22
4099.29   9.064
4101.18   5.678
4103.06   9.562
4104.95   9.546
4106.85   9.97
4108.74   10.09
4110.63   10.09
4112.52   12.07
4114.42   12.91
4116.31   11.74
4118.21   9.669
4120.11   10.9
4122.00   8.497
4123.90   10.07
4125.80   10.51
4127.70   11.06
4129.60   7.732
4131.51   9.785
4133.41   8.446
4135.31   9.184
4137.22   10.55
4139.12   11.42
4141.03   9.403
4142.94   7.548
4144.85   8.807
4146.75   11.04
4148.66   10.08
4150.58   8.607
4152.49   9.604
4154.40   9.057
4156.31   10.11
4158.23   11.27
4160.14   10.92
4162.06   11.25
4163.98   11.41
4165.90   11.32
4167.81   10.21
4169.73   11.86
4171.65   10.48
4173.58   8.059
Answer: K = -3.7 AA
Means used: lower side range 9.09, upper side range 9.99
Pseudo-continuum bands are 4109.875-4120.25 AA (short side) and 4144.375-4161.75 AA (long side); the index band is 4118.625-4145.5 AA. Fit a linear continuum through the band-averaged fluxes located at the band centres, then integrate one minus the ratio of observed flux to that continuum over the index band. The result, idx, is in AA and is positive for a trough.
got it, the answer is 2.9 AA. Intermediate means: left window 11.3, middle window 9.57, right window 10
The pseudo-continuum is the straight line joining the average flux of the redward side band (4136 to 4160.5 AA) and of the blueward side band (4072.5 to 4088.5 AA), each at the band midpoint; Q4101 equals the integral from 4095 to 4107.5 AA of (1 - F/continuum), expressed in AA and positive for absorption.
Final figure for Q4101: 0.2 AA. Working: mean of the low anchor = 9.2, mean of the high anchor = 9.85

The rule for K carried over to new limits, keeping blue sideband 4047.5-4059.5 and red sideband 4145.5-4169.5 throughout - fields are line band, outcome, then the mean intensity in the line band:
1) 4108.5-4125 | -1.4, 10.7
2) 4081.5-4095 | -2.0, 10.9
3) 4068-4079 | 0.6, 8.81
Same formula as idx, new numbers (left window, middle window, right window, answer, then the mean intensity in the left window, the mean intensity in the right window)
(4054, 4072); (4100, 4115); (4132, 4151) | -0.73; 9.32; 9.54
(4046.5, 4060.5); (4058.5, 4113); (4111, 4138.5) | -1.82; 8.72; 10.2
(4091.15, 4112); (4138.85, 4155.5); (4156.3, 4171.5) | 2.06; 9.95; 11.1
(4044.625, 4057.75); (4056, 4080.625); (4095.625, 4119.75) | -0.31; 8.31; 10.1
